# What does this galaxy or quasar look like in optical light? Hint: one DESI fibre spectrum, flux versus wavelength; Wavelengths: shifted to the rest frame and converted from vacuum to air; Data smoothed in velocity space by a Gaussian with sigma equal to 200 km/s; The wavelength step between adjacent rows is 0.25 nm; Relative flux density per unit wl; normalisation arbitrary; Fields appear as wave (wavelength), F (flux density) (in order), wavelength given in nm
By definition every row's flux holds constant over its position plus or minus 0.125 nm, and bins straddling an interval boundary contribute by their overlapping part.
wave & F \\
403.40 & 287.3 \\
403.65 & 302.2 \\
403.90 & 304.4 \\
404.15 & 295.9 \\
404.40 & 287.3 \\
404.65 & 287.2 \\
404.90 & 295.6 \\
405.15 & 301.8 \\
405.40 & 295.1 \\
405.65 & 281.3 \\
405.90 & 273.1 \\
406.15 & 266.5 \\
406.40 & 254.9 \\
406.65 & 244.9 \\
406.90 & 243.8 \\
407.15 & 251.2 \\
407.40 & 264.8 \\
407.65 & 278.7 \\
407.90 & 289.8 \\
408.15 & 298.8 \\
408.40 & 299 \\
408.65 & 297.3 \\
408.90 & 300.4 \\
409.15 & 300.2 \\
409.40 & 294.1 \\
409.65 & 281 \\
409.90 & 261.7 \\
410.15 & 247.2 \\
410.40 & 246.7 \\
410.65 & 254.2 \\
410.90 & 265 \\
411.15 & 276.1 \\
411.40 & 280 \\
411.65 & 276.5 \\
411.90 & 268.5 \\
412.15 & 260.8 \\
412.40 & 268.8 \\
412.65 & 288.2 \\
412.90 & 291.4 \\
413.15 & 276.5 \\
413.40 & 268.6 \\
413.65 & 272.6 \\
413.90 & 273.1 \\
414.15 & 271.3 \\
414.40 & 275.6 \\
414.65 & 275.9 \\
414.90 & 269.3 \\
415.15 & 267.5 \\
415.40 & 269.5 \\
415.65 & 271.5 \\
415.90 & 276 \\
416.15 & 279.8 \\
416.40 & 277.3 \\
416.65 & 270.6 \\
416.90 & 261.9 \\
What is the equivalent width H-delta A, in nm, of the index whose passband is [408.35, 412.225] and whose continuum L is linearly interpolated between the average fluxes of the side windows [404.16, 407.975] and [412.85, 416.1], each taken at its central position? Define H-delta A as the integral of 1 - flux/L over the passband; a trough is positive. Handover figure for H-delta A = -0.02 nm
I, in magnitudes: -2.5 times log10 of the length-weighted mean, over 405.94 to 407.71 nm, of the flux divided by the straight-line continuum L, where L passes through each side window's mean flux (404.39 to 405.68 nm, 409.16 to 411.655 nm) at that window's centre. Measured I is 0.11 mag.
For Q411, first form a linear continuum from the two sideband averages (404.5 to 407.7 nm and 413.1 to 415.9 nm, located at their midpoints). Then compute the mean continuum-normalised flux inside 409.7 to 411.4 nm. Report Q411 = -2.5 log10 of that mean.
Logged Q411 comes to 0.045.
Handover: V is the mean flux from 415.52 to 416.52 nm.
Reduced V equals 276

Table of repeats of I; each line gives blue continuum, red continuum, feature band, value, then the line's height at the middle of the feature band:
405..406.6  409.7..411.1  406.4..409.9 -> -0.047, 267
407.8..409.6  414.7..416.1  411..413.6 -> 0.030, 283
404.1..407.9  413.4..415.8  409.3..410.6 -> 0.034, 273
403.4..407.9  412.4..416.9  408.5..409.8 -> -0.065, 277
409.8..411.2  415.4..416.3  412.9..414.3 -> -0.026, 268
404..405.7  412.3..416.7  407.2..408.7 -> 0.004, 287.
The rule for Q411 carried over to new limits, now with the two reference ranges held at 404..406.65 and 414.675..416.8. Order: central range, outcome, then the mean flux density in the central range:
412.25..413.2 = -0.02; 281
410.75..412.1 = 0.02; 272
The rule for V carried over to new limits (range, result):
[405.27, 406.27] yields 279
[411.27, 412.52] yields 271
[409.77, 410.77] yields 253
